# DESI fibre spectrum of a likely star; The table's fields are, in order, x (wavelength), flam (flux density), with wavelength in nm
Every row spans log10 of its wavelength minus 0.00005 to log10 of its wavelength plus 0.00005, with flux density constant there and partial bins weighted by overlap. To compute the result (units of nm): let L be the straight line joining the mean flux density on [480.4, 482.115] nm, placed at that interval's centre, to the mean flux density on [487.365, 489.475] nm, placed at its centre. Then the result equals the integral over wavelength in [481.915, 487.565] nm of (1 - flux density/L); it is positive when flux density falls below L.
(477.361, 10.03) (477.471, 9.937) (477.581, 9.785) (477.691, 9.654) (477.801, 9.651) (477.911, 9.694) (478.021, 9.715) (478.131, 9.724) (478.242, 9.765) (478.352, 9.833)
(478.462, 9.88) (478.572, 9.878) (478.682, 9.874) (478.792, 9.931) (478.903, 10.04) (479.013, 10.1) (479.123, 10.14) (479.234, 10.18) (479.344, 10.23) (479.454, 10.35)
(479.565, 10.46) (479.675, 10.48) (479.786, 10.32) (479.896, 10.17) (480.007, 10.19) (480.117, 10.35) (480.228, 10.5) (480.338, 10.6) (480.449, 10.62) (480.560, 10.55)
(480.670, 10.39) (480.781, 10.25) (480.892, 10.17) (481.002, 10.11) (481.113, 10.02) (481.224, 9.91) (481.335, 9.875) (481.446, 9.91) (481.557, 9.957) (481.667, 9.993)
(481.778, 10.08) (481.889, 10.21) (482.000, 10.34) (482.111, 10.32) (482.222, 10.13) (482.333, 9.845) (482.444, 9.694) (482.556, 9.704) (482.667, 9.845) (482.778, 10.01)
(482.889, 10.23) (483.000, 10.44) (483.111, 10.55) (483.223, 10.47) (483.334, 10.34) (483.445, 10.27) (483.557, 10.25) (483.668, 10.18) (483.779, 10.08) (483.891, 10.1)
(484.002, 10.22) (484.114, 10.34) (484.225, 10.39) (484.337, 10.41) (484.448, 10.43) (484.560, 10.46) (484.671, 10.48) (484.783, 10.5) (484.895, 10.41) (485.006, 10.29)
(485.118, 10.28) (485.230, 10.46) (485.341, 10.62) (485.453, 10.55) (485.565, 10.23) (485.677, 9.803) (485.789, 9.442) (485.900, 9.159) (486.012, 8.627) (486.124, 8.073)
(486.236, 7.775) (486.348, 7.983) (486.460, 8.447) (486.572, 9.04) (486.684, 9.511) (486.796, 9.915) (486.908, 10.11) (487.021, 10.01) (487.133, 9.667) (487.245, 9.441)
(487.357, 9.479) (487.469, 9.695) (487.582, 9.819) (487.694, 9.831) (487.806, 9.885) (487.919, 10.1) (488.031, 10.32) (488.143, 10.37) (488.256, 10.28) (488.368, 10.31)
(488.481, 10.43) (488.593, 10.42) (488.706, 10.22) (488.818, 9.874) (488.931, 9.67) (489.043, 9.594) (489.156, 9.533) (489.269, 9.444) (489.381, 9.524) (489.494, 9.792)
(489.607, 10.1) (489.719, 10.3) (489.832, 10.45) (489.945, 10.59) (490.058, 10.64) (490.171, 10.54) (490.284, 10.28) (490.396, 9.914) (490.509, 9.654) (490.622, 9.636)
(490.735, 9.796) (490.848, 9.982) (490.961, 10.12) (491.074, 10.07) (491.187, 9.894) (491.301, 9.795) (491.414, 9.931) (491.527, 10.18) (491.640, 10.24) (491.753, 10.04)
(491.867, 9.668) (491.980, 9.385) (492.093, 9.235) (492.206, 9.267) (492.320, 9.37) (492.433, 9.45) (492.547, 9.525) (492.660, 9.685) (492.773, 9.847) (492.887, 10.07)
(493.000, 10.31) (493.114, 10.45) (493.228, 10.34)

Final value 0.09 nm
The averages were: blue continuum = 10.2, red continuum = 9.95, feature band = 9.9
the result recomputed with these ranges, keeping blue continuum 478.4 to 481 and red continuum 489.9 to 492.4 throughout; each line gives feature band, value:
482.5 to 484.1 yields -0.01 nm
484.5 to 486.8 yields 0.10 nm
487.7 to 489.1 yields -0.02 nm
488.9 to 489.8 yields 0.02 nm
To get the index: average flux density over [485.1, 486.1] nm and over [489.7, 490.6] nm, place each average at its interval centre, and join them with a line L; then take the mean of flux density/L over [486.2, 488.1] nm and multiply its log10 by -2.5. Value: 0.05 mag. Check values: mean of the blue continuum 9.84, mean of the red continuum 10.3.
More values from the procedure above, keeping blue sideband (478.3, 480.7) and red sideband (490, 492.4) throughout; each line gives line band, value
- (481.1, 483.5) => 0.005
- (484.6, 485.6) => -0.039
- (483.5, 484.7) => -0.022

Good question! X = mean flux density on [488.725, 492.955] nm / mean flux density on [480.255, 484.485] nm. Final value 0.97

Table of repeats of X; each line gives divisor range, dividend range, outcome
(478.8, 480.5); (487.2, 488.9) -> 0.97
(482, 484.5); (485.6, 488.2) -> 0.92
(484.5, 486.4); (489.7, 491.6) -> 1.04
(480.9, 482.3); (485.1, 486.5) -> 0.93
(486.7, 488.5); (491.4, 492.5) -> 0.97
